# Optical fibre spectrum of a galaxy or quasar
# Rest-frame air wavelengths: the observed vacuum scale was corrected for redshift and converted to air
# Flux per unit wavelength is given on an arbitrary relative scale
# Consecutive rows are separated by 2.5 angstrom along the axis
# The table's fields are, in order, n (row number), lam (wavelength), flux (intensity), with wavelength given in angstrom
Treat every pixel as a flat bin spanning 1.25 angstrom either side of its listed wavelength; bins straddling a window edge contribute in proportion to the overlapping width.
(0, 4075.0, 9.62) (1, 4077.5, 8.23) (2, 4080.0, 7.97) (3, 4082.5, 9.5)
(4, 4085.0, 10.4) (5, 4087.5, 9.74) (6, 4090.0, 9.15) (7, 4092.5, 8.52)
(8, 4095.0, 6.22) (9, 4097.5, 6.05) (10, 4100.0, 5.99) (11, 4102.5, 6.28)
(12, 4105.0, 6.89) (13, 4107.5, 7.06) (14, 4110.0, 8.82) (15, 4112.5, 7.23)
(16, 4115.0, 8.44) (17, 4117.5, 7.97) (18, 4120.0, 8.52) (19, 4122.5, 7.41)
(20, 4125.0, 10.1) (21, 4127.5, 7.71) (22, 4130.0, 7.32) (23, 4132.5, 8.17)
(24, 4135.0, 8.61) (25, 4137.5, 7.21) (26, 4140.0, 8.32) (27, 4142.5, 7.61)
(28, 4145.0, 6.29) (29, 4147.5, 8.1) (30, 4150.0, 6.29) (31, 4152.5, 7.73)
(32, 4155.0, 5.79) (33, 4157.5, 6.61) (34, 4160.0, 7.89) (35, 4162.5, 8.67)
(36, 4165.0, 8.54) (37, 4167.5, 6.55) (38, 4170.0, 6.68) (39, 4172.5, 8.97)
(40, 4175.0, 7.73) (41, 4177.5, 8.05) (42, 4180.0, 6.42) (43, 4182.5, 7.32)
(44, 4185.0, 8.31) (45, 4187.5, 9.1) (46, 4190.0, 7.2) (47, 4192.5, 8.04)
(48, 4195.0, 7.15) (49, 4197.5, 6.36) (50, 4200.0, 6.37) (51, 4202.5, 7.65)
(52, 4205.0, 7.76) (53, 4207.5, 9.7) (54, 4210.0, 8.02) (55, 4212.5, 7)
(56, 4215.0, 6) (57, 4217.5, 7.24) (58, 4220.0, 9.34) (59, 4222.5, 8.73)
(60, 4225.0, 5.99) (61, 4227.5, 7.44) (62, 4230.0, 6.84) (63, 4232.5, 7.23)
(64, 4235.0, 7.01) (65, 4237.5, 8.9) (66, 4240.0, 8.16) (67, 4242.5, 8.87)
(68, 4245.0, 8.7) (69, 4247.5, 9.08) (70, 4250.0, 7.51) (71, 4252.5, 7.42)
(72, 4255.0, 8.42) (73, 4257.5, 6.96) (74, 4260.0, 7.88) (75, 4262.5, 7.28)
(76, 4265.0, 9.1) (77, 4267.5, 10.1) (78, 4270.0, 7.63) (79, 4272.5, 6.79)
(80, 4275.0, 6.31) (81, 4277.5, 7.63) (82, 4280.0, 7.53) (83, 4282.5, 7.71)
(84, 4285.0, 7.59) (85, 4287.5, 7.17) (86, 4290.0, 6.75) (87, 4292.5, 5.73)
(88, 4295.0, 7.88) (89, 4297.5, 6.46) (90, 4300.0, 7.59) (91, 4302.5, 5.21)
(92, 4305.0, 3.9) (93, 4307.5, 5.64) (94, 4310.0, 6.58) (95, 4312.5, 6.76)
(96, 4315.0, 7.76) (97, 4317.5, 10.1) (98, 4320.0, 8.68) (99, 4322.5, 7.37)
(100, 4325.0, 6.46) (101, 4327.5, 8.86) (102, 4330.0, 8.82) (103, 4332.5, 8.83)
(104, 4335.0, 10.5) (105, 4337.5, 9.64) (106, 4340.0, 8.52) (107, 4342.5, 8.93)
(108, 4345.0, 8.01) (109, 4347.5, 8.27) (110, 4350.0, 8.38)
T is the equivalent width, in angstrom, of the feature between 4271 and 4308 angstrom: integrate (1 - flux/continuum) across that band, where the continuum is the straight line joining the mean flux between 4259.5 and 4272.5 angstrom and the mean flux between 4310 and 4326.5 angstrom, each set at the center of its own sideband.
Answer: 6.3 angstrom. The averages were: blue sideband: 8.27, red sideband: 7.77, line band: 6.69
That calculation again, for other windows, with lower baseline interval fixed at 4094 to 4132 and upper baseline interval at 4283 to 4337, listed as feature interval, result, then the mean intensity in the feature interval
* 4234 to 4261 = -2.42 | 8.09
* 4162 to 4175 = -0.62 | 7.82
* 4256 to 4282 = -1.08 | 7.73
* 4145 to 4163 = 0.72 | 7.17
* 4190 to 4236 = 0.07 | 7.43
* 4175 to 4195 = -0.75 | 7.73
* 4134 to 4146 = -0.22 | 7.61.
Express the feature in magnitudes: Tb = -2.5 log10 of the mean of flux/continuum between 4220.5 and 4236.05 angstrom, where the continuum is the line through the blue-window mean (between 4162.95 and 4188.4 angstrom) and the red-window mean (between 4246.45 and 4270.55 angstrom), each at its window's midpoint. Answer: 0.10 mag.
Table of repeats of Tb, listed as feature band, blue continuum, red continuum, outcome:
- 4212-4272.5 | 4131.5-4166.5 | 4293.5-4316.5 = -0.143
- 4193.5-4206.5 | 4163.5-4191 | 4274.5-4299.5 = 0.070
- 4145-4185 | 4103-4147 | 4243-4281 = 0.063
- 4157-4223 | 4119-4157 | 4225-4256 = 0.012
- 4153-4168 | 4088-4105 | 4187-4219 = -0.008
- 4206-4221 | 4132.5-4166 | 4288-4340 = -0.048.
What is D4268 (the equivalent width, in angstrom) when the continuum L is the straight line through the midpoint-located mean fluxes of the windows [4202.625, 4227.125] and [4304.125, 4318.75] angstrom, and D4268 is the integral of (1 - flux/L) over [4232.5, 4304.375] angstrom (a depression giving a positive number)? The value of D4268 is -3.2 angstrom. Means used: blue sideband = 7.74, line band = 7.58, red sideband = 6.86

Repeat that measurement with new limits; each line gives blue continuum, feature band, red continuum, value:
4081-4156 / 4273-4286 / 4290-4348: 0.61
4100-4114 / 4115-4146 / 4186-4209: -2.83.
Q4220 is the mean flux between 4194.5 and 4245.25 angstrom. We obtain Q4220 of 7.63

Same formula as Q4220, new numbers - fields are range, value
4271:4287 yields 7.26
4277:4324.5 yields 7.04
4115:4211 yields 7.7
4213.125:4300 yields 7.62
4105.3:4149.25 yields 7.89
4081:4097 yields 8.77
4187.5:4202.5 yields 7.25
